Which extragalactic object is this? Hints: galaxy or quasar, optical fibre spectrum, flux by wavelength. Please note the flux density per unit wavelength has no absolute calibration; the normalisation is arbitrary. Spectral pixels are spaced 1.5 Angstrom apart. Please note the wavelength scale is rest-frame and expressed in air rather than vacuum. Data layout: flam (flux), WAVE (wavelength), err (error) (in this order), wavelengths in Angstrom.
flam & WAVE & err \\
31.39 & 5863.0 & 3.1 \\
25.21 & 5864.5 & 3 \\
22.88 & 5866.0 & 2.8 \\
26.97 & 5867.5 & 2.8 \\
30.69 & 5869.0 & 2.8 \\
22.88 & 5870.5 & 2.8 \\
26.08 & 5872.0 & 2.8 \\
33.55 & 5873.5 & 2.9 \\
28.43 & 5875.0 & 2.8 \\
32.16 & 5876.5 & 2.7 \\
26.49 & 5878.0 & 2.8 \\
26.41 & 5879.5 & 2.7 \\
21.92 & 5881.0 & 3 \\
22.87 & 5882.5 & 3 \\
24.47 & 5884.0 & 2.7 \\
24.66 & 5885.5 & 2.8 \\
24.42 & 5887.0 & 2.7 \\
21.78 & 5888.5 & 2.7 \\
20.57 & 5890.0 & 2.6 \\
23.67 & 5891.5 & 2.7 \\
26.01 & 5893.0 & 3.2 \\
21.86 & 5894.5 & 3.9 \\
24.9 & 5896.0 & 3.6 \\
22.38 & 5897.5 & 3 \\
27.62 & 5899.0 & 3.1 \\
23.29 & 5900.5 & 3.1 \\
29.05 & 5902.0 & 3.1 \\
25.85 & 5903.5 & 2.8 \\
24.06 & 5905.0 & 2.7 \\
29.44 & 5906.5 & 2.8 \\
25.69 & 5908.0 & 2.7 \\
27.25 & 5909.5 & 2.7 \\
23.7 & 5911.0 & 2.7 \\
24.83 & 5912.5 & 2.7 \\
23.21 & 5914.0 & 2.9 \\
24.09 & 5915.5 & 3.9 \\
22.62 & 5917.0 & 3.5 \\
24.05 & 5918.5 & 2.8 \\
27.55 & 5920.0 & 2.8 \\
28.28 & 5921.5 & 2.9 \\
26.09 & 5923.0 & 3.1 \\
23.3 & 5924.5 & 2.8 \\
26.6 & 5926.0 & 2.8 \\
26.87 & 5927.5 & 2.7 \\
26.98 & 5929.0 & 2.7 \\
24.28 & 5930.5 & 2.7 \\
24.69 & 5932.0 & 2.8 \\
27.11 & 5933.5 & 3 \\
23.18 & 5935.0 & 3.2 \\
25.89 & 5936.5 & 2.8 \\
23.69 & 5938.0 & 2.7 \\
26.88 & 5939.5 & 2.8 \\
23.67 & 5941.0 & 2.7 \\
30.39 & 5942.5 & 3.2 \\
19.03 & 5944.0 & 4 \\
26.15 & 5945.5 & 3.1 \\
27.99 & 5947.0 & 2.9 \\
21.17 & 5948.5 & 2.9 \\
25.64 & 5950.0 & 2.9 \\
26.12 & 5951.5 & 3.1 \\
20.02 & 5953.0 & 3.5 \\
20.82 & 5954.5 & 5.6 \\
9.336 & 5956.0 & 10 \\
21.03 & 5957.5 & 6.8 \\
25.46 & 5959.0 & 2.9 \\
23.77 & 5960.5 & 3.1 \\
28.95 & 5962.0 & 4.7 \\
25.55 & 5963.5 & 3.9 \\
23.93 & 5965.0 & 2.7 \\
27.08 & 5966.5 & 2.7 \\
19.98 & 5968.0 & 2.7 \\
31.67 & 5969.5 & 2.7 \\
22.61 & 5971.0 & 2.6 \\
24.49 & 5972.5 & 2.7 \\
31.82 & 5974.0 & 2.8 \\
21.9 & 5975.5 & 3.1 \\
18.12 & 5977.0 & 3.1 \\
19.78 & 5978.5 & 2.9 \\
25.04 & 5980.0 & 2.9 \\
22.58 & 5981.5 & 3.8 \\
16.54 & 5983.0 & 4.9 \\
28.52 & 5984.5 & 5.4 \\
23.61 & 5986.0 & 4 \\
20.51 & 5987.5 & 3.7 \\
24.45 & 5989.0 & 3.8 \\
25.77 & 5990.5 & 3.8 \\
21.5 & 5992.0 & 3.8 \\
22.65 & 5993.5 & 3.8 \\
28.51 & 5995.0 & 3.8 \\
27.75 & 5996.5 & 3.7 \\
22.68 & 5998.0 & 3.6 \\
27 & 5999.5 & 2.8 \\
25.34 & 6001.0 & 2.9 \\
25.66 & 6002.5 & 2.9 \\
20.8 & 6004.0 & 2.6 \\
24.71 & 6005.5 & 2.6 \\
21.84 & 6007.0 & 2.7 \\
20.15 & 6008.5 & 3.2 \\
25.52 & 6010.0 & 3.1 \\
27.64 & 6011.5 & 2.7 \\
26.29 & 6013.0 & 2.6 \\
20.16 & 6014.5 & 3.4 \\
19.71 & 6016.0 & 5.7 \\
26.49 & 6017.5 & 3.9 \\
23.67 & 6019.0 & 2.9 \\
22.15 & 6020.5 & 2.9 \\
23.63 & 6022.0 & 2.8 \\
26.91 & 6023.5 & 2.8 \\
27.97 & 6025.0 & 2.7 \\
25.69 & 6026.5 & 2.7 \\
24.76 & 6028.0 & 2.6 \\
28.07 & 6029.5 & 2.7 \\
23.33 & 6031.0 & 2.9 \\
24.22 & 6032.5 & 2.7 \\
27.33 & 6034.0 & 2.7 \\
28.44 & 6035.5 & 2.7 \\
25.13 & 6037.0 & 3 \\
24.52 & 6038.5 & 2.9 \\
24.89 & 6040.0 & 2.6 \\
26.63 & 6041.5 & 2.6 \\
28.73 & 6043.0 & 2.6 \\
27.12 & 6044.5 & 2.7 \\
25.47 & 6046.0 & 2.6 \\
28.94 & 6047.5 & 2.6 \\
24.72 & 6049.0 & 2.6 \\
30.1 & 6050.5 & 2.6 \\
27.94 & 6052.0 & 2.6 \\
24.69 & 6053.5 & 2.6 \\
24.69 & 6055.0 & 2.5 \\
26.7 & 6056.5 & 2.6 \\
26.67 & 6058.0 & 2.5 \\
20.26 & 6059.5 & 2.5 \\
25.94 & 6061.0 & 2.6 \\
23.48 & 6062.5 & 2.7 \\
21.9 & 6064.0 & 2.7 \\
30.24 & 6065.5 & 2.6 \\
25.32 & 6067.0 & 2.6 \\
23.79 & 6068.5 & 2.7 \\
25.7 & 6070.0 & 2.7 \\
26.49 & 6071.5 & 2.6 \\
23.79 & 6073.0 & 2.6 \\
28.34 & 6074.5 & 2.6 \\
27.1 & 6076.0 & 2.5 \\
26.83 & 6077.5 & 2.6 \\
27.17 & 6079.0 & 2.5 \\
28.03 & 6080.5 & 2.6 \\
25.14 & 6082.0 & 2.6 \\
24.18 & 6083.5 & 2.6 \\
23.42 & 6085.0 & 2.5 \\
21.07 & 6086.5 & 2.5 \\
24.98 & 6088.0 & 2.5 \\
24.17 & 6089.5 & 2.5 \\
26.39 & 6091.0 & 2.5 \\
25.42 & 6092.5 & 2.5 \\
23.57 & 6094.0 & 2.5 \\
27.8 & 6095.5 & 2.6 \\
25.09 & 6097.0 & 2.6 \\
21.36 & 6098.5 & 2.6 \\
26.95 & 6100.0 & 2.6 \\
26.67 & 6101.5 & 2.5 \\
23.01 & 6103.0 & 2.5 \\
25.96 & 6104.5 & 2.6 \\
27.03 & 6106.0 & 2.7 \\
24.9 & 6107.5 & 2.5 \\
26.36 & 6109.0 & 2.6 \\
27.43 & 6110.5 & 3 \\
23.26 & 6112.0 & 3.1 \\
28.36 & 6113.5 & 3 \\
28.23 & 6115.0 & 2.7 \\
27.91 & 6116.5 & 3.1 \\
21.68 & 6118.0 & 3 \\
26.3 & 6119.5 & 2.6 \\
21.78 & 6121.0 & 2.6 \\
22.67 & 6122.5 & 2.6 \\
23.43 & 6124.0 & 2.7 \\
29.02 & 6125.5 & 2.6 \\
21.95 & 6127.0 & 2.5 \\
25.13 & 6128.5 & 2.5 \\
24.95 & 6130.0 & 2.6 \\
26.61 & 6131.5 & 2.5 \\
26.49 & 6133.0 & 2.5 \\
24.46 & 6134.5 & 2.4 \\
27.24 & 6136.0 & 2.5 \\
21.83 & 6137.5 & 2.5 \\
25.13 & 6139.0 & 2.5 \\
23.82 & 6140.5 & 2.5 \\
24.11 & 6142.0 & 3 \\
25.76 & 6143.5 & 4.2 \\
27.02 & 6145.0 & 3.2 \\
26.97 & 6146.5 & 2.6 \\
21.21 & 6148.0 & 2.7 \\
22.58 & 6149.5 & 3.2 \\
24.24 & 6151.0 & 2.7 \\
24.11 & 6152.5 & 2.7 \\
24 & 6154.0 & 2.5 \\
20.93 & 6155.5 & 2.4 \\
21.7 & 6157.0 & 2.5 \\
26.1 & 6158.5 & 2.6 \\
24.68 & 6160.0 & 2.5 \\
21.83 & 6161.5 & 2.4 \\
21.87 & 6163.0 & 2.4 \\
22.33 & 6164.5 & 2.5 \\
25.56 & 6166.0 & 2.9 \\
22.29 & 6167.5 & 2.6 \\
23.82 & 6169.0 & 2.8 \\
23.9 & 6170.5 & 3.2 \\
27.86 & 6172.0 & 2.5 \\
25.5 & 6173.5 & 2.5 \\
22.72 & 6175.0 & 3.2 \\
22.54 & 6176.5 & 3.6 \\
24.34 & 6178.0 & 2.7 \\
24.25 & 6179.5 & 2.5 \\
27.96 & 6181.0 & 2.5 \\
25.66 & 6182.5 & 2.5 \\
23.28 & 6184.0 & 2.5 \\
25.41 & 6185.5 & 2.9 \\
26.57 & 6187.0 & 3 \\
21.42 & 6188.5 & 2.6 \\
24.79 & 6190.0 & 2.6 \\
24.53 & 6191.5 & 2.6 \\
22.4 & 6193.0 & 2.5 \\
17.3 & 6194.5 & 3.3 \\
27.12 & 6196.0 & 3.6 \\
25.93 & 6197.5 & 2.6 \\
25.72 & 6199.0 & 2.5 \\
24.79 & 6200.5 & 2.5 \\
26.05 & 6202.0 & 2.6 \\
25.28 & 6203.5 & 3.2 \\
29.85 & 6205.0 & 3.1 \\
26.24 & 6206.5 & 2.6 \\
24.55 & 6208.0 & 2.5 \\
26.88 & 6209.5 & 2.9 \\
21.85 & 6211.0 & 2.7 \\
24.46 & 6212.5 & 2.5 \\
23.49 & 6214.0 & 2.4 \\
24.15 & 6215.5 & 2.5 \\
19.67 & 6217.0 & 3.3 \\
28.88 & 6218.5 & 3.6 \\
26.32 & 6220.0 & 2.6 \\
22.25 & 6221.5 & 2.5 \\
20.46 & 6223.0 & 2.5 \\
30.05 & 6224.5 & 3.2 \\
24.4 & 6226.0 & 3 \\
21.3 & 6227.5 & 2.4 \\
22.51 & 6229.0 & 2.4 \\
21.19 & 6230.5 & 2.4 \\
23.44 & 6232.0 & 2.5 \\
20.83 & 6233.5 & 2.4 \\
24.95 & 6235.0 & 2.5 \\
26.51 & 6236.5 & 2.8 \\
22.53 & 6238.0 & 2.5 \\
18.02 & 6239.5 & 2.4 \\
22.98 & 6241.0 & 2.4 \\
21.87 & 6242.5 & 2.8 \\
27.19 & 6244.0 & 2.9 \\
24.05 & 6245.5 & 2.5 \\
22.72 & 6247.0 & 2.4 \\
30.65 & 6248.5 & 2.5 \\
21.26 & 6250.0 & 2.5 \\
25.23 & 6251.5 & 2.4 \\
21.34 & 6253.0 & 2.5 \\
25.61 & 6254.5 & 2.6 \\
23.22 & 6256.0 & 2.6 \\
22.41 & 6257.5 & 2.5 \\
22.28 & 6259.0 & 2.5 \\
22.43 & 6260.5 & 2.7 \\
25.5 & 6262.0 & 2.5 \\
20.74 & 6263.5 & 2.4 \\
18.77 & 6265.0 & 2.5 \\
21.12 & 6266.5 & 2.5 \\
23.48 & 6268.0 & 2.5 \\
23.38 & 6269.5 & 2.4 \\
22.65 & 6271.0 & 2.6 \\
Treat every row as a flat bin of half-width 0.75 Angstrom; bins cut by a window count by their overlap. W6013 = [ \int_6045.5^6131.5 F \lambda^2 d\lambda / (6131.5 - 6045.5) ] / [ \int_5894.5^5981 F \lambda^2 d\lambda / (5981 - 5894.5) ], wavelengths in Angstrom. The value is 1.1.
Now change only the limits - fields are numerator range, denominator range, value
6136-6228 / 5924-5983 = 1.09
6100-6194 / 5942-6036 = 1.08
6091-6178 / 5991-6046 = 1.03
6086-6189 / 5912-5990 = 1.08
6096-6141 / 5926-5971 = 1.09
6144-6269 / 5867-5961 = 1.06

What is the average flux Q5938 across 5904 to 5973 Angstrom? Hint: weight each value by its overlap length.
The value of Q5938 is 24.7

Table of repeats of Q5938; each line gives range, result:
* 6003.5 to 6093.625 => 25.3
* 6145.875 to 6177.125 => 23.6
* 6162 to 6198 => 24.1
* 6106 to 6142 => 25.2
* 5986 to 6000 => 24.4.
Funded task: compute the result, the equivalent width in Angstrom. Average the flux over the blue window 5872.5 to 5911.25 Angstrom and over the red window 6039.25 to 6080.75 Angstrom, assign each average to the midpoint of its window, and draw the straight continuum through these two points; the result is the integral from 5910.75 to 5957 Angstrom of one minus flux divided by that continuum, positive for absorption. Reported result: 2.4 Angstrom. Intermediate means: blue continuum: 25.5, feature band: 24.3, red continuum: 26.1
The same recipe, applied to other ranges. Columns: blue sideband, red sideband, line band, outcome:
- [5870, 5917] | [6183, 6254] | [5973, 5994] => 1.6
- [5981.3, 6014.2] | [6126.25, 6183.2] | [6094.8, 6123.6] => -1.4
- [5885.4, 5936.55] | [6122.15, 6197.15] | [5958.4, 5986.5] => 0.6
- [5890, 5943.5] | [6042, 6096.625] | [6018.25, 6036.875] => 0.1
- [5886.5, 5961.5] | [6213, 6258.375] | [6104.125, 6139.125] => -2.0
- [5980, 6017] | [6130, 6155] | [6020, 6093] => -4.7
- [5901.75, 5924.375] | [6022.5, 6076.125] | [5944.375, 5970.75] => 2.0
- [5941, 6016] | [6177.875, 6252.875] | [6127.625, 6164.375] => -0.2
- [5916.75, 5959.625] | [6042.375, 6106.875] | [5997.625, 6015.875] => 0.8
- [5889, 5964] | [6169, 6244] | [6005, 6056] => -1.9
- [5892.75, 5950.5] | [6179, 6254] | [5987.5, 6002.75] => 0.1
